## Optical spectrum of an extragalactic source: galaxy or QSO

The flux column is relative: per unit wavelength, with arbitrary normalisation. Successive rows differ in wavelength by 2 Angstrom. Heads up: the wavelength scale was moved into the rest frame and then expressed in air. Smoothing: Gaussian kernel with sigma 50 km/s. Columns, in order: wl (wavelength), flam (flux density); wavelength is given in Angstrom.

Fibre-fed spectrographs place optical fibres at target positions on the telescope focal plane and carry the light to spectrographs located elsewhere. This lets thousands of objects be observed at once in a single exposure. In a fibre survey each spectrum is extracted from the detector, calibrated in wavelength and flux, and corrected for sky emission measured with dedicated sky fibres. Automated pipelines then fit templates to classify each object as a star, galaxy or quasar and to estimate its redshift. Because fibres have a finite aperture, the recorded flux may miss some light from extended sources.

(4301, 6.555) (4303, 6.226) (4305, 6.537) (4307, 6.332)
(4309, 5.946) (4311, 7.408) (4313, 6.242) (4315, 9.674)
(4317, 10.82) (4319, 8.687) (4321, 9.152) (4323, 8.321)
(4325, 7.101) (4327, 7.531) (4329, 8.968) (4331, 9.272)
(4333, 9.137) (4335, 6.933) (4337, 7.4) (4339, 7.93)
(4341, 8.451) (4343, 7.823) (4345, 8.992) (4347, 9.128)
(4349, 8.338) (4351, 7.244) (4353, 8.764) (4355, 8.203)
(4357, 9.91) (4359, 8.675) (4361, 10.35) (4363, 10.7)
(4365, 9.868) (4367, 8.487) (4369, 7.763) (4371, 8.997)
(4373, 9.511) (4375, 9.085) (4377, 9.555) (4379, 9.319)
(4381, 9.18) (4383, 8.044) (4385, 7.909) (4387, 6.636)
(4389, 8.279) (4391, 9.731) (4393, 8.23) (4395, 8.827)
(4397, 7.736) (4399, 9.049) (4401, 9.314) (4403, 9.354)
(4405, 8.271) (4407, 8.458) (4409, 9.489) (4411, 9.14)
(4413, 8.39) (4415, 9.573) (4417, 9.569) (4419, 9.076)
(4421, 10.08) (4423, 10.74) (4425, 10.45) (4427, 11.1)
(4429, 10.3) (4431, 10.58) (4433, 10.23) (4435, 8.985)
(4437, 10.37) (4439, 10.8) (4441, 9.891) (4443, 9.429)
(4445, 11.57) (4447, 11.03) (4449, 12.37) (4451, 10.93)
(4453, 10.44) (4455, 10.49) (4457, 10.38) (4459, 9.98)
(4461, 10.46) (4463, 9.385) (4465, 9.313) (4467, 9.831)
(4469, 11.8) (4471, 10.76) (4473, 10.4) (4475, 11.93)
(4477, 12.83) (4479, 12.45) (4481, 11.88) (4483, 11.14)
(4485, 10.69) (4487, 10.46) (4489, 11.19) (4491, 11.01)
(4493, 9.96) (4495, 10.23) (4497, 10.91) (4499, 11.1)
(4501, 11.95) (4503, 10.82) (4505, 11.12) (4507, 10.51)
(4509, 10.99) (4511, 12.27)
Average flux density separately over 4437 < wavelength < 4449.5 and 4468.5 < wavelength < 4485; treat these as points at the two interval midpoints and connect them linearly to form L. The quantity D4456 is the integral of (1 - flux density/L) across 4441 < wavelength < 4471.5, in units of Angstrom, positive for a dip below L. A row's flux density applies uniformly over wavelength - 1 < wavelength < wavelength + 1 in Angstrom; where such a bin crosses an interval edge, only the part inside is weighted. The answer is 1.5 Angstrom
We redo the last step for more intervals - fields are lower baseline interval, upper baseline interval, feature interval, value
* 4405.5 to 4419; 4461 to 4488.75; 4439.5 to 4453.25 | -1.0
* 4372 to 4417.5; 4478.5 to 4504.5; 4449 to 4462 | -0.5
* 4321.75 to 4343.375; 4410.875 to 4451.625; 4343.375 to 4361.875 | -0.6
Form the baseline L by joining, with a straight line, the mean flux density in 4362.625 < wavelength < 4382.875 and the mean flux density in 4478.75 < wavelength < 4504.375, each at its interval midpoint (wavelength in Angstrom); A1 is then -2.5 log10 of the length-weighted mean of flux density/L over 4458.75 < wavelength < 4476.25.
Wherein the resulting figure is 0.02 mag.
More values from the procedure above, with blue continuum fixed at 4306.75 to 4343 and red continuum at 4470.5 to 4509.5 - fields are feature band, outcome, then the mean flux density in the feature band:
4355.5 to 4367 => -0.110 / 9.7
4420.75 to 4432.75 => -0.062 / 10.6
